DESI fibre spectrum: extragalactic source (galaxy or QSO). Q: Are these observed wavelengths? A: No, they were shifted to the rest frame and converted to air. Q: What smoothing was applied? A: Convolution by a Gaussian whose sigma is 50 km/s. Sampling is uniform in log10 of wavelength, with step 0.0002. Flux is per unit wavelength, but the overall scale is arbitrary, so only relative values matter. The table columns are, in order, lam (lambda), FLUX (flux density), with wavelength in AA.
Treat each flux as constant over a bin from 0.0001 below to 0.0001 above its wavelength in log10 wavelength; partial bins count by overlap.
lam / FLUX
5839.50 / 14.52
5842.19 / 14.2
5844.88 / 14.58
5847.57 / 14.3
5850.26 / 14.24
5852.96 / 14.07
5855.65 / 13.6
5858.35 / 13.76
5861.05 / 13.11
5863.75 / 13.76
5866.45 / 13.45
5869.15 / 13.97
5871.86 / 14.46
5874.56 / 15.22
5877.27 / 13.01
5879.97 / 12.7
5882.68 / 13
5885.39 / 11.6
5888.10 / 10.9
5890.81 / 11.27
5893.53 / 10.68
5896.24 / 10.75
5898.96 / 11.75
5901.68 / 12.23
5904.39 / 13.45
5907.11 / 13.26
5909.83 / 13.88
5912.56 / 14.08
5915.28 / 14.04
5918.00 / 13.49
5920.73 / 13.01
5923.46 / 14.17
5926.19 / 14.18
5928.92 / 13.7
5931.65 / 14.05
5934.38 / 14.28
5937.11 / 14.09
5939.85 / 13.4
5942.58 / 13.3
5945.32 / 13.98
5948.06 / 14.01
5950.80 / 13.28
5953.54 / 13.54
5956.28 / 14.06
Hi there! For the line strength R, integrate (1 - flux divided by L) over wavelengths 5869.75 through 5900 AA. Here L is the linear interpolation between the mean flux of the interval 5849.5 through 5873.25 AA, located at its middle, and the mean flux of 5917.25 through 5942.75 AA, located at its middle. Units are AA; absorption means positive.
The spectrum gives 3.2 AA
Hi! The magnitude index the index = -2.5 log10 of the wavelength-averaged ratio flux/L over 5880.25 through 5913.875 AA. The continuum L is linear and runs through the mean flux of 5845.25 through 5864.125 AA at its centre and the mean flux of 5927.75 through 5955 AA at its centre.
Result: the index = 0.13 mag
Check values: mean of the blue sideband 13.9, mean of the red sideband 13.8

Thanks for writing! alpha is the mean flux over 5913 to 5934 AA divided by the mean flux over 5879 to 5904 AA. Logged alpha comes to 1.18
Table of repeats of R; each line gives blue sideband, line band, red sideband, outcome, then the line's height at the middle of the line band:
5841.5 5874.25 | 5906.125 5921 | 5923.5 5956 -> 0.21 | 13.9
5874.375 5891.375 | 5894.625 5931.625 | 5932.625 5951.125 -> -0.32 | 13.1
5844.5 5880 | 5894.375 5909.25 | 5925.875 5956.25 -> 1.65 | 13.9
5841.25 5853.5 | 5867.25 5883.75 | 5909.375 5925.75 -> 0.43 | 14.1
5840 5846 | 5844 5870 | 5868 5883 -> 0.49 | 14.1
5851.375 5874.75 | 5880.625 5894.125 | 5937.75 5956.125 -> 2.16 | 13.8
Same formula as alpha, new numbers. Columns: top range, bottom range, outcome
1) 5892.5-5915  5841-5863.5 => 0.90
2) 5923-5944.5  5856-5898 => 1.09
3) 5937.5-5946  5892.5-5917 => 1.07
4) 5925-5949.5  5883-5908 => 1.18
